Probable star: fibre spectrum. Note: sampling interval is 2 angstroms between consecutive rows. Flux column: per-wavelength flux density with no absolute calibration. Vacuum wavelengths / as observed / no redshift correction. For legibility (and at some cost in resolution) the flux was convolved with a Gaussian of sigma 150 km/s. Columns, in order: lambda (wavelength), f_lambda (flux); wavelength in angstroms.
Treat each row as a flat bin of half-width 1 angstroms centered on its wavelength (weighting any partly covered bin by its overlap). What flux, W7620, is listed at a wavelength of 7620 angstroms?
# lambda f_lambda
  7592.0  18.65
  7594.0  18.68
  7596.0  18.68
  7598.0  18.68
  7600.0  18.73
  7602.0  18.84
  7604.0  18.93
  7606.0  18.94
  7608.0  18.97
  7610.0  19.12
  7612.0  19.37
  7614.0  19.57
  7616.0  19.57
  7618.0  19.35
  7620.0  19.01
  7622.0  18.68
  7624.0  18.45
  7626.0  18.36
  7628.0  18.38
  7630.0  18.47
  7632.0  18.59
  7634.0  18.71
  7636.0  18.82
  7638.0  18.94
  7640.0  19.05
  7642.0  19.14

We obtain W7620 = 19.01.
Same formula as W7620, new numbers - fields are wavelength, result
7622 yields 18.68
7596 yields 18.68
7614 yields 19.57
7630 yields 18.47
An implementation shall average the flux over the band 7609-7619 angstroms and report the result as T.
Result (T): 19.4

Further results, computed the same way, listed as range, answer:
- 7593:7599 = 18.7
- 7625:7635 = 18.5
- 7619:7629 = 18.6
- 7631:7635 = 18.6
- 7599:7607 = 18.9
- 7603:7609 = 18.9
